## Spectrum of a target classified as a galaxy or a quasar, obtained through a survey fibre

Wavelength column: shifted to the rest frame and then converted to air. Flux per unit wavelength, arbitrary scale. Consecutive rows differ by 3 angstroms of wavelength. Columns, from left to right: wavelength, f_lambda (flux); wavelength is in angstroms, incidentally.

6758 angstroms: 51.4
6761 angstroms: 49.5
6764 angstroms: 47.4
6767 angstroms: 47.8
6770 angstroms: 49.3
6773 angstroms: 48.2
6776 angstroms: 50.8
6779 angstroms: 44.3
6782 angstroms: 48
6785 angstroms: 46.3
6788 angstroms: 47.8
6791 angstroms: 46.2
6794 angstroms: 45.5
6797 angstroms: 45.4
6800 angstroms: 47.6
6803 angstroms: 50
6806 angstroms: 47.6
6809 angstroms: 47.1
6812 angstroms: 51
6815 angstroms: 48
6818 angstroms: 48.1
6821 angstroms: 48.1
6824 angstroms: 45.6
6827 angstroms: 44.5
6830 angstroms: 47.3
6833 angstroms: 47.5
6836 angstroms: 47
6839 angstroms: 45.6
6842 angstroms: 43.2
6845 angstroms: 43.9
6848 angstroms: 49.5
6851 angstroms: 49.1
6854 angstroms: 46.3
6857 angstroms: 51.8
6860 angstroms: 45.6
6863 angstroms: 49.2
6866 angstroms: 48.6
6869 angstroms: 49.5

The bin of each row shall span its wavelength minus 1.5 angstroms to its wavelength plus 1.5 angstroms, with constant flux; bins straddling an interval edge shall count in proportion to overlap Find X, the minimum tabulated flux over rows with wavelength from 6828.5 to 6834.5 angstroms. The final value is 47.3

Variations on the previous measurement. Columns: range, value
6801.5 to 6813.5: 47.1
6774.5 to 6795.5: 44.3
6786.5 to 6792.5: 46.2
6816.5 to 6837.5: 44.5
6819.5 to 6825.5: 45.6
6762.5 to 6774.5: 47.4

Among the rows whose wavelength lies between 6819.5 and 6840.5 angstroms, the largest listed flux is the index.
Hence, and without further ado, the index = 48.1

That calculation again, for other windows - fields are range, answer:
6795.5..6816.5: 51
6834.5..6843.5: 47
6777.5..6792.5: 48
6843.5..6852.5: 49.5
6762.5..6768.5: 47.8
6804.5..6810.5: 47.6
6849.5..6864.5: 51.8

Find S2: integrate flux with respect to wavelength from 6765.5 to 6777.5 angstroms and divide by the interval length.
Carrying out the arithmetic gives 49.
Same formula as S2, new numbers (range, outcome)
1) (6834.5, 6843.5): 45.3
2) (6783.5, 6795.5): 46.4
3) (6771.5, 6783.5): 47.8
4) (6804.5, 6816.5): 48.4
